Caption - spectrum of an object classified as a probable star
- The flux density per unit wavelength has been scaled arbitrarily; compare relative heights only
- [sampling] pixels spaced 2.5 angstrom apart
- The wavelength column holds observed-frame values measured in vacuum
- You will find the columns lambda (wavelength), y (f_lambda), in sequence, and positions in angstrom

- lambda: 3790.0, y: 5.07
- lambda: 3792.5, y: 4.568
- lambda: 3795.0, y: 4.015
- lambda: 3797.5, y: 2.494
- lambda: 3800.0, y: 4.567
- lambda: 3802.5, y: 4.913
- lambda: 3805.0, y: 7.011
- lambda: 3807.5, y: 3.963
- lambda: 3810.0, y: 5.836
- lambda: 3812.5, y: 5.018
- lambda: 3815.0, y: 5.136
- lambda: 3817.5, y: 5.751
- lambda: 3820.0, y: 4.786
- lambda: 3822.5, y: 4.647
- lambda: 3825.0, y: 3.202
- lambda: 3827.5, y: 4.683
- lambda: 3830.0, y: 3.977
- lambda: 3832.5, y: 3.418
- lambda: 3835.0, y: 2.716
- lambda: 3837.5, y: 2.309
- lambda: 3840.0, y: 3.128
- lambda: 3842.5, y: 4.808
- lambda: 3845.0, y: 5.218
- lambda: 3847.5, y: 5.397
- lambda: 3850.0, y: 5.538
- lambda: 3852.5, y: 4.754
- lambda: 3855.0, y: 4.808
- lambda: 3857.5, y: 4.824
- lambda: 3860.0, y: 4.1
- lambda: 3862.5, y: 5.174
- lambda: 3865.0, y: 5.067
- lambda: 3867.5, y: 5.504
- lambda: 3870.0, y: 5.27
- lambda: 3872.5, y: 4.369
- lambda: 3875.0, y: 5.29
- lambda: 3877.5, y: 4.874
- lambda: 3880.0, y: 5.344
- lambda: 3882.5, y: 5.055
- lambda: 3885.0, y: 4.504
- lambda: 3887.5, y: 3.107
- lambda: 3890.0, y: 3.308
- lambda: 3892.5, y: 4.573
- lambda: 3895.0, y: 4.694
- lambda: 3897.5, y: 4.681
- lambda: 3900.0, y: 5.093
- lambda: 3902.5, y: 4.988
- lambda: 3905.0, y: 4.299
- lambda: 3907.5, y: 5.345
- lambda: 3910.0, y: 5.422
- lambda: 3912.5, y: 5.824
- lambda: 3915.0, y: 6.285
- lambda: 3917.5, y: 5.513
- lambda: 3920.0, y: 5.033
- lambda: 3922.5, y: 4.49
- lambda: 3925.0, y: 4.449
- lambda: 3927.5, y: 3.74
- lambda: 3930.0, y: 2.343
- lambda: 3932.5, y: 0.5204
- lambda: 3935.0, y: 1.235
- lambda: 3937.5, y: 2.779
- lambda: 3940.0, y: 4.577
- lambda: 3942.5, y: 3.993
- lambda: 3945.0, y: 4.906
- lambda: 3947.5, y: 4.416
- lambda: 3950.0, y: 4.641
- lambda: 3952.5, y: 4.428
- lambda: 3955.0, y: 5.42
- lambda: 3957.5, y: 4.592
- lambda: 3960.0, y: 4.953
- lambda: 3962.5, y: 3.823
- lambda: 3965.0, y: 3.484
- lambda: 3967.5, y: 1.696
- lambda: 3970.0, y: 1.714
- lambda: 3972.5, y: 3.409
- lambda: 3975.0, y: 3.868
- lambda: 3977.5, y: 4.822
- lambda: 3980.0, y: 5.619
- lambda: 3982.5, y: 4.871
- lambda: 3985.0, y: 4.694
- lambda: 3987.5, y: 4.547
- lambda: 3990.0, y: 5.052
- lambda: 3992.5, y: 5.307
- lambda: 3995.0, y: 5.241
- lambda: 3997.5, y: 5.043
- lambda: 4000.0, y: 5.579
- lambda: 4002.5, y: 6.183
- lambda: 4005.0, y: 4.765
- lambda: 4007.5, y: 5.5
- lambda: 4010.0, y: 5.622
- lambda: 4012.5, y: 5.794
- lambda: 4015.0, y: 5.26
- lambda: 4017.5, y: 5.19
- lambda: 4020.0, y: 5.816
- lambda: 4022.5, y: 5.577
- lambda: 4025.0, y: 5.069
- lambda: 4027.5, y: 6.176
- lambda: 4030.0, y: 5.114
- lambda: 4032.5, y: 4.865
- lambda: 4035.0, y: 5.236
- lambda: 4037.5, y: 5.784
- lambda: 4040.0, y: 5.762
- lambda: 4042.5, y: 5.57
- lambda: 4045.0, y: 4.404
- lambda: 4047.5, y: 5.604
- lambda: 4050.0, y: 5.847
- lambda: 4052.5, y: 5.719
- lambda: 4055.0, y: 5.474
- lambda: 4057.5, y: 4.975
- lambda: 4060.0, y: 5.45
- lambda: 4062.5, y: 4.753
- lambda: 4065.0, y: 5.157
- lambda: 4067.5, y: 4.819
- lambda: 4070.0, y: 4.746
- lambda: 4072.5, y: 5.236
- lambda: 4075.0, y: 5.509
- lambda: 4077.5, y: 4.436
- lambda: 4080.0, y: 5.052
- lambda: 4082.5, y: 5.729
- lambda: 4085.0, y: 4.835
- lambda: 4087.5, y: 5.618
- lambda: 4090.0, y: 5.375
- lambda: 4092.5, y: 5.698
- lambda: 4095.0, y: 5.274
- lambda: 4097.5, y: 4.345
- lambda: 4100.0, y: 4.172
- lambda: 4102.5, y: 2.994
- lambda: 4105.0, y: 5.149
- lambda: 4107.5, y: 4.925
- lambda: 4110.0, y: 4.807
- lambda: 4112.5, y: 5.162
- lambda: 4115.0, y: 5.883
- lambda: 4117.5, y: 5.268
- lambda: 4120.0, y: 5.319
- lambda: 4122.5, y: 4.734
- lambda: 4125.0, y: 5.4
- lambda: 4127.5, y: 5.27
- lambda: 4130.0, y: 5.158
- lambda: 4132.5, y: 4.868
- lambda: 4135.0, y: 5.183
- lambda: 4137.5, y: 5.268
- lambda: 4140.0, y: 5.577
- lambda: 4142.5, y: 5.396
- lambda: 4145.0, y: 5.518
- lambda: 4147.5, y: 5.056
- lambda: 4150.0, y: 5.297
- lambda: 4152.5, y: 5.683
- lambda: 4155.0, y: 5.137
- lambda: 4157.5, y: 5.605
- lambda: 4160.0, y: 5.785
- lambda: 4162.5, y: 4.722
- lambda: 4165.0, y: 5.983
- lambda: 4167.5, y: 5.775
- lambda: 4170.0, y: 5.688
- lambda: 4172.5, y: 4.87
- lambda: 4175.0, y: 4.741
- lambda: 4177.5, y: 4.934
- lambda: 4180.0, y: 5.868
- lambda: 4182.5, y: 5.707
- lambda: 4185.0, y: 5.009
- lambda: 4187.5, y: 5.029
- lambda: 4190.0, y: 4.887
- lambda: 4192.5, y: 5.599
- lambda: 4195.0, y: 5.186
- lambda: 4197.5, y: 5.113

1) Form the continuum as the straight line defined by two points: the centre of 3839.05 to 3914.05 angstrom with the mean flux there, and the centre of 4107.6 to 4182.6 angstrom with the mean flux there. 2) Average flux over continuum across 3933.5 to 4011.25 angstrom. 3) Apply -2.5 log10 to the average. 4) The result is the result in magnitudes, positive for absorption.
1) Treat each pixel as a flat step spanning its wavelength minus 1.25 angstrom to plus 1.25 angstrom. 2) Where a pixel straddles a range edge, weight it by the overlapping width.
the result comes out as 0.140 mag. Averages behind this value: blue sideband 4.82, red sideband 5.31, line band 4.4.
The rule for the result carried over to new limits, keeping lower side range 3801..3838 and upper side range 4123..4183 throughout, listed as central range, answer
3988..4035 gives -0.08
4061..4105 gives 0.05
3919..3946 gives 0.37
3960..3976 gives 0.48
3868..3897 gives 0.02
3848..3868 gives -0.08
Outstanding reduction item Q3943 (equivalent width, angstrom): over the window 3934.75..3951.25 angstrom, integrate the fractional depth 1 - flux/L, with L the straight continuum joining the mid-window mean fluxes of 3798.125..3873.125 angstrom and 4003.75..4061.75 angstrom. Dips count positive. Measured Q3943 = 3.65 angstrom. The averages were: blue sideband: 4.65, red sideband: 5.41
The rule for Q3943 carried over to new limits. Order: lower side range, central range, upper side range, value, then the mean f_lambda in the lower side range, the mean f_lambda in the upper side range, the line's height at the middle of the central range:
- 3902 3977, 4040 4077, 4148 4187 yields -3.8 angstrom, 4.07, 5.37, 4.75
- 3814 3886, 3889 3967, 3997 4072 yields 9.9 angstrom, 4.61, 5.36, 4.93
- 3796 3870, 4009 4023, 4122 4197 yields -1.6 angstrom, 4.59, 5.3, 4.99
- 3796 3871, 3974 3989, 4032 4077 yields 0.9 angstrom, 4.6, 5.27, 5.04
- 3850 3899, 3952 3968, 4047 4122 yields 2.4 angstrom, 4.72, 5.1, 4.88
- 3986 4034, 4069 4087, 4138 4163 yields 0.9 angstrom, 5.35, 5.39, 5.37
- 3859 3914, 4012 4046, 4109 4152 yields -2.2 angstrom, 4.82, 5.26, 5.08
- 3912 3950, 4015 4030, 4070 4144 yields -3.1 angstrom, 3.99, 5.09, 4.56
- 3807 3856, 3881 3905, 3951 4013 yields 0.4 angstrom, 4.46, 4.63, 4.53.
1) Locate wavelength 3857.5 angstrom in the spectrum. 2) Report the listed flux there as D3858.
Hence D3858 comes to 4.824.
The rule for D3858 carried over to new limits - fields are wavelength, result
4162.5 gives 4.722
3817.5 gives 5.751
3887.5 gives 3.107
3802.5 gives 4.913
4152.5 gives 5.683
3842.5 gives 4.808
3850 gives 5.538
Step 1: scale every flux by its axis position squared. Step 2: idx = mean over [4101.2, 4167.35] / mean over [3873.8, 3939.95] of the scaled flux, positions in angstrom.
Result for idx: 1.35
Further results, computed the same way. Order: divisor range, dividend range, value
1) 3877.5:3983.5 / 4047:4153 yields 1.32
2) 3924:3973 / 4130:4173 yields 1.67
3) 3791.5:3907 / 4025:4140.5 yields 1.27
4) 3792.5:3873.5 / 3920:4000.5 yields 0.95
